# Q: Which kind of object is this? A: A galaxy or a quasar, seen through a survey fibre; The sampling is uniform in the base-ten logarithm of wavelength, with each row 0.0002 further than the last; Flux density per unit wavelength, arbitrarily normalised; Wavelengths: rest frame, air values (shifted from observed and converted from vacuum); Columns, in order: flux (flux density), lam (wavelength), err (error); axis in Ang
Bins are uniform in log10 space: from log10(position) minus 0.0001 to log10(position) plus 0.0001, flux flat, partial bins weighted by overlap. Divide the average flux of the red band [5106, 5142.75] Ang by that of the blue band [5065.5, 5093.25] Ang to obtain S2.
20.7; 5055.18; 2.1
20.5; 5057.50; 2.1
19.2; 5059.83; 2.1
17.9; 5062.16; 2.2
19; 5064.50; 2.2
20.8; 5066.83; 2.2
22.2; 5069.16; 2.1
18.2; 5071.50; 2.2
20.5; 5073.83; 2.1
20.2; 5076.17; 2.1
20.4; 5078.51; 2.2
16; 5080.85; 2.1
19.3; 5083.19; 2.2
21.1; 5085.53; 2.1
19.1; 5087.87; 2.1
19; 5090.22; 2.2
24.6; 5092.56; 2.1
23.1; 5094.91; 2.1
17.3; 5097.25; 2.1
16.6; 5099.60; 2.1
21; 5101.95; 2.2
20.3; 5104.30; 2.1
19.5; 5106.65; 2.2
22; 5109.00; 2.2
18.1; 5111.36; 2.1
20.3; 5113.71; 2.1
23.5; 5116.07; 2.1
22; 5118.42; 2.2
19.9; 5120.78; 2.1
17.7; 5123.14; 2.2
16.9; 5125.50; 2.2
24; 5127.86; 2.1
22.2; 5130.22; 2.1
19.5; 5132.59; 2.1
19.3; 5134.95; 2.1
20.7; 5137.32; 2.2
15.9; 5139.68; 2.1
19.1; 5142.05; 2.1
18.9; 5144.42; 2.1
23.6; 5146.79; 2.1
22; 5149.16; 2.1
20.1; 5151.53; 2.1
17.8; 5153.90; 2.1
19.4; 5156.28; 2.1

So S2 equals 1.00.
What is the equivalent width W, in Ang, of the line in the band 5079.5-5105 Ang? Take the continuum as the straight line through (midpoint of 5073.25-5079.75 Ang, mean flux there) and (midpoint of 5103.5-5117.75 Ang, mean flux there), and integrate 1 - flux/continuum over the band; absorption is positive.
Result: 0.9 Ang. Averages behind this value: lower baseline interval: 20.3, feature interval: 19.8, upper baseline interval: 20.7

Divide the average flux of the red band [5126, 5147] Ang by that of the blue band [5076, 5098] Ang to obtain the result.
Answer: 1.0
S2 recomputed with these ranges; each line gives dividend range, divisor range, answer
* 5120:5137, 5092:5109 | 0.98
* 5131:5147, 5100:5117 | 0.95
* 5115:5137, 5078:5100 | 1.04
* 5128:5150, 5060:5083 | 1.04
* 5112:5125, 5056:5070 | 1.02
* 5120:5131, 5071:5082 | 1.05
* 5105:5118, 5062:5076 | 1.04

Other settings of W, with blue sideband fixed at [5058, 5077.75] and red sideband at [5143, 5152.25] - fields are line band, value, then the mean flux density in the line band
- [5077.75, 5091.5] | 0.6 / 19.2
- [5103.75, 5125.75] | 0.5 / 20.1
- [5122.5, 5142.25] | 1.3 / 19.5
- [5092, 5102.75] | 0.0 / 20.3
